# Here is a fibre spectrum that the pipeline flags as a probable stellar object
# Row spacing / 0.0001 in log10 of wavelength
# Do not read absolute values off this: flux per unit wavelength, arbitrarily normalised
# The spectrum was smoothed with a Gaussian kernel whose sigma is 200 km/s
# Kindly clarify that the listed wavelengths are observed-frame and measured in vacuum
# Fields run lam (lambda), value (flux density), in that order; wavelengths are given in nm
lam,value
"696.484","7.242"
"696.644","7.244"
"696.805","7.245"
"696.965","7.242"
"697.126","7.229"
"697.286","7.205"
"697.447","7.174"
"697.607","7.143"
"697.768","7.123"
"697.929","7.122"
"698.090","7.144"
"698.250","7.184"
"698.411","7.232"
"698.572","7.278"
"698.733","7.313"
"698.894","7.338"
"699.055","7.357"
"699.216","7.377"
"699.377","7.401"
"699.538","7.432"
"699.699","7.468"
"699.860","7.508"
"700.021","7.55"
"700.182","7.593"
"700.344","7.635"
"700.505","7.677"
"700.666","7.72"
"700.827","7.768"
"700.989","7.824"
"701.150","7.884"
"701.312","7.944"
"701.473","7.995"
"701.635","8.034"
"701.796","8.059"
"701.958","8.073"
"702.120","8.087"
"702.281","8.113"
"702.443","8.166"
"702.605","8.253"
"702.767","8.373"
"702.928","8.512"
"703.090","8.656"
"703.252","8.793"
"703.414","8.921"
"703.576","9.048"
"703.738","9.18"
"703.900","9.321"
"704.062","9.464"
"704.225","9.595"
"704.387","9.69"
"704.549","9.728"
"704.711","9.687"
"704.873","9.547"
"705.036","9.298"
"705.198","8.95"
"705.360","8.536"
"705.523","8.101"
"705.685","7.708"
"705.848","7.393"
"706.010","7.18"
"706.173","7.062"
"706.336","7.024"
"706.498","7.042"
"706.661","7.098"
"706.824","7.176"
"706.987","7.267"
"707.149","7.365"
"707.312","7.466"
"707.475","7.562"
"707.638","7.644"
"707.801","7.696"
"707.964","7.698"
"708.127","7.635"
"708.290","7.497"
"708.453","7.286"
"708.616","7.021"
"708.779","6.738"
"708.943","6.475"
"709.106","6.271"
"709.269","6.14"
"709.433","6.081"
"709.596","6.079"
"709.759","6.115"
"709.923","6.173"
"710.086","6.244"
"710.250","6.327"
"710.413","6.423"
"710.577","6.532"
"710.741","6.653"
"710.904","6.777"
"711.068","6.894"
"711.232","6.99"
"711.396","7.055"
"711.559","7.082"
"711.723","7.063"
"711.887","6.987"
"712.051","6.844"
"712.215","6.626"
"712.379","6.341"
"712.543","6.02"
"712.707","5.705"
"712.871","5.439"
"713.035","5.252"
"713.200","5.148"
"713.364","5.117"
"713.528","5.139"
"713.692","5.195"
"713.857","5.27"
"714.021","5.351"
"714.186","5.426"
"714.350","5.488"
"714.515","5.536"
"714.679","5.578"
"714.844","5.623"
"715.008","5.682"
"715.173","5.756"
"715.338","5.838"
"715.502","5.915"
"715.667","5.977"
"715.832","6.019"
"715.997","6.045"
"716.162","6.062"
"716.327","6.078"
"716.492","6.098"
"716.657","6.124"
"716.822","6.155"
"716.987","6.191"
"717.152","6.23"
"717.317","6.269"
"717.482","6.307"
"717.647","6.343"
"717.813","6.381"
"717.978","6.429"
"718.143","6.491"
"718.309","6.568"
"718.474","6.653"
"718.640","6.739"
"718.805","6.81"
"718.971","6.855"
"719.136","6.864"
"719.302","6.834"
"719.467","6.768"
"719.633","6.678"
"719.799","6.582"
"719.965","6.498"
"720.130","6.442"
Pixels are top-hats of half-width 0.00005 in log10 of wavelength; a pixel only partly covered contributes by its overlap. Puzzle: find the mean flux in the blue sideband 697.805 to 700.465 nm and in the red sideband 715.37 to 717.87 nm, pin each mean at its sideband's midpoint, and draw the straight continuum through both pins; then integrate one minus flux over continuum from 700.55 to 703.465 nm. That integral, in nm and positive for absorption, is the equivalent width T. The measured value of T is -0.41 nm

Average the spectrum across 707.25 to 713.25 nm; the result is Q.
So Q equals 6.65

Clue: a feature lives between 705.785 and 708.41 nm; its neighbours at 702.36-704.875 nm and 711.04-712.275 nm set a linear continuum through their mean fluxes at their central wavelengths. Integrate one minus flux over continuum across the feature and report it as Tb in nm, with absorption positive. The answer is 0.247 nm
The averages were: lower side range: 9.04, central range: 7.36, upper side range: 6.95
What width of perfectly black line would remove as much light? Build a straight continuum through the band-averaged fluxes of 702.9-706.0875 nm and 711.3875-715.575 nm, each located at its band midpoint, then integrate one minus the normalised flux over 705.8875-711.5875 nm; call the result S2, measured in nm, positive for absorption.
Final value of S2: 0.39 nm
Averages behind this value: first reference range 8.87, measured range 6.91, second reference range 5.84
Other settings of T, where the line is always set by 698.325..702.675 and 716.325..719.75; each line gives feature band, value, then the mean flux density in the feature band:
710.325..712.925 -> 0.123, 6.6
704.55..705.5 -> -0.230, 9.18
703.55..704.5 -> -0.249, 9.41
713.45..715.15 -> 0.328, 5.44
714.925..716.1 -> 0.135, 5.89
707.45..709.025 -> -0.033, 7.32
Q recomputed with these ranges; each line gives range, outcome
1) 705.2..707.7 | 7.49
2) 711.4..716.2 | 5.86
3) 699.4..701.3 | 7.65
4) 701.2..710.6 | 7.79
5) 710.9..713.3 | 6.39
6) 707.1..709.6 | 7.06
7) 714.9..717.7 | 6.06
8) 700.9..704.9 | 8.67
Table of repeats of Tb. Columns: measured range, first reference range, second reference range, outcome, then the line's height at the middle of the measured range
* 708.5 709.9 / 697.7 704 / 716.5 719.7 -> 0.163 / 7.22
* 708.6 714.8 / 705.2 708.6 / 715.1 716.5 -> 0.507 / 6.67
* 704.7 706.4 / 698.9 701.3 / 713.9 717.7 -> -0.283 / 7.01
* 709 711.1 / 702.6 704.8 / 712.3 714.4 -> 0.106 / 6.71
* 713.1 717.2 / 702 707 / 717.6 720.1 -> 0.791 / 7.1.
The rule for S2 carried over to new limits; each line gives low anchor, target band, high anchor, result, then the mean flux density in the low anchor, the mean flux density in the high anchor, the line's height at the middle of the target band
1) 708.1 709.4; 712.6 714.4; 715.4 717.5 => 0.30 nm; 6.82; 6.11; 6.38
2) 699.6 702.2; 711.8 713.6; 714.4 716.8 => 0.11 nm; 7.8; 5.88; 6.26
